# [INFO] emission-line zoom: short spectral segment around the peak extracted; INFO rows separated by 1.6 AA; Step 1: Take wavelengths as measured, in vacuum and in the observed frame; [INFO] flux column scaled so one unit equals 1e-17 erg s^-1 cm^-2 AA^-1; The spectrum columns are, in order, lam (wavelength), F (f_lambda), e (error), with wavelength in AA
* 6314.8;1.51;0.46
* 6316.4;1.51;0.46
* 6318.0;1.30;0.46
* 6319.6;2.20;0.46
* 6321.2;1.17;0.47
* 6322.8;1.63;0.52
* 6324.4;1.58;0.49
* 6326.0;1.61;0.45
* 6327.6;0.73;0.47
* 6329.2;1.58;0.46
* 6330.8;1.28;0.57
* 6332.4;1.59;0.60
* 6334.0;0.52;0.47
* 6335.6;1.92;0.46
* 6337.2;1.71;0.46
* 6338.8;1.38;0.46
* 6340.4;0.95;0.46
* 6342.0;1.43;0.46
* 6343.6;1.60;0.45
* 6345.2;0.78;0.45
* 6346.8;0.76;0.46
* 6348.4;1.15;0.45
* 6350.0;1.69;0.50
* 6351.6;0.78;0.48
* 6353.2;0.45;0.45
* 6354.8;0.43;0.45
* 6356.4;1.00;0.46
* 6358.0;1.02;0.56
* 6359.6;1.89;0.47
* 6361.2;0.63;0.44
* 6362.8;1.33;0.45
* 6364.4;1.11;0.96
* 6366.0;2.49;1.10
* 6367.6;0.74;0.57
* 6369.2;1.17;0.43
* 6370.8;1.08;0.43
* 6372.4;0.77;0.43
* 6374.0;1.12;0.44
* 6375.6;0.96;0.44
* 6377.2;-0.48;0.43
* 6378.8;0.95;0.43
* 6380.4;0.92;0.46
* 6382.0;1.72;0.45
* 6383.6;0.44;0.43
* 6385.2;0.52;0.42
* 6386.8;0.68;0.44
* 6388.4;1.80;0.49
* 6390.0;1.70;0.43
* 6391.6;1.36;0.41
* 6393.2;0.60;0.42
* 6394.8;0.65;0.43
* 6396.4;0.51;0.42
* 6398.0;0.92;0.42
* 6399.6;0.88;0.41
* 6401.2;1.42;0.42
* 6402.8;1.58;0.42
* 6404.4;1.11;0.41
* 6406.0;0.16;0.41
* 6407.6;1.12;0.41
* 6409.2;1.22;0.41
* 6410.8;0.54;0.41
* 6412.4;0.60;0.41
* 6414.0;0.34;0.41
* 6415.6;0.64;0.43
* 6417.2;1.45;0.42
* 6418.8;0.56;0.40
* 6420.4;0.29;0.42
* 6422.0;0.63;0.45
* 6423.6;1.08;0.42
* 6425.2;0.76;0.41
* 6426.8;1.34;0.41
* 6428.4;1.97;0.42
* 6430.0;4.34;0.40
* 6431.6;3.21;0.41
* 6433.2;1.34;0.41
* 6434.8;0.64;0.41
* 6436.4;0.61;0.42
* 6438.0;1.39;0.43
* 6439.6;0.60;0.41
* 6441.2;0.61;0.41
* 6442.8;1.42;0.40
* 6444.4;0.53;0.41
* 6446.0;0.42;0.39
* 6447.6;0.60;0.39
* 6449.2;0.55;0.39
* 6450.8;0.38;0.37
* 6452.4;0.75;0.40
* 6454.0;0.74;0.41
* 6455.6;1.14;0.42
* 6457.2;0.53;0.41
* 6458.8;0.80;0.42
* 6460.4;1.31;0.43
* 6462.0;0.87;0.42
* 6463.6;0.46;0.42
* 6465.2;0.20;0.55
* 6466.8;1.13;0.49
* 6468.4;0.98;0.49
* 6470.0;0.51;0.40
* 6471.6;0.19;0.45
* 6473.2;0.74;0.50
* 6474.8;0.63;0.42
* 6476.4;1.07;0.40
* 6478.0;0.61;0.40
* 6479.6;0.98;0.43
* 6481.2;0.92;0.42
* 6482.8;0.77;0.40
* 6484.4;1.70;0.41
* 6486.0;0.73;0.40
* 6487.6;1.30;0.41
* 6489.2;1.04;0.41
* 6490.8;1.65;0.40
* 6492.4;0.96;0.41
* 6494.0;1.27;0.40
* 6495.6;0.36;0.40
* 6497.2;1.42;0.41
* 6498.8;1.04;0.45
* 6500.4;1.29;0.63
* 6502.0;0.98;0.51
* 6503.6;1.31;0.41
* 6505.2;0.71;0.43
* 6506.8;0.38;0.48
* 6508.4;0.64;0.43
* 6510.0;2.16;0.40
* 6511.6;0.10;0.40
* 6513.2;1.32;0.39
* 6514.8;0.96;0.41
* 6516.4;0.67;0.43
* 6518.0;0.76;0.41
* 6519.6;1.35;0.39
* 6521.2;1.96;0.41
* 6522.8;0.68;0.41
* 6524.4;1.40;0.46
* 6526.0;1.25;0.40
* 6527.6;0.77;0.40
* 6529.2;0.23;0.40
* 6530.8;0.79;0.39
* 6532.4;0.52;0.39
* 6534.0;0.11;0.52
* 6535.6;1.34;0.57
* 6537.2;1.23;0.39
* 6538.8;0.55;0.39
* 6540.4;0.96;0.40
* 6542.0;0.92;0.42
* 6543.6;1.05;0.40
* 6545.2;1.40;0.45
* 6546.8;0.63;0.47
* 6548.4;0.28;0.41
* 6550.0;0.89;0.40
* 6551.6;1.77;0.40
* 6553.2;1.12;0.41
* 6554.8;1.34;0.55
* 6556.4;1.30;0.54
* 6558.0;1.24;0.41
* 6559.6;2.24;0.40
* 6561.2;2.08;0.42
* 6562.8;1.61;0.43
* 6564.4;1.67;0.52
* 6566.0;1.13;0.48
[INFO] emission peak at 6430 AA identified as H-beta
